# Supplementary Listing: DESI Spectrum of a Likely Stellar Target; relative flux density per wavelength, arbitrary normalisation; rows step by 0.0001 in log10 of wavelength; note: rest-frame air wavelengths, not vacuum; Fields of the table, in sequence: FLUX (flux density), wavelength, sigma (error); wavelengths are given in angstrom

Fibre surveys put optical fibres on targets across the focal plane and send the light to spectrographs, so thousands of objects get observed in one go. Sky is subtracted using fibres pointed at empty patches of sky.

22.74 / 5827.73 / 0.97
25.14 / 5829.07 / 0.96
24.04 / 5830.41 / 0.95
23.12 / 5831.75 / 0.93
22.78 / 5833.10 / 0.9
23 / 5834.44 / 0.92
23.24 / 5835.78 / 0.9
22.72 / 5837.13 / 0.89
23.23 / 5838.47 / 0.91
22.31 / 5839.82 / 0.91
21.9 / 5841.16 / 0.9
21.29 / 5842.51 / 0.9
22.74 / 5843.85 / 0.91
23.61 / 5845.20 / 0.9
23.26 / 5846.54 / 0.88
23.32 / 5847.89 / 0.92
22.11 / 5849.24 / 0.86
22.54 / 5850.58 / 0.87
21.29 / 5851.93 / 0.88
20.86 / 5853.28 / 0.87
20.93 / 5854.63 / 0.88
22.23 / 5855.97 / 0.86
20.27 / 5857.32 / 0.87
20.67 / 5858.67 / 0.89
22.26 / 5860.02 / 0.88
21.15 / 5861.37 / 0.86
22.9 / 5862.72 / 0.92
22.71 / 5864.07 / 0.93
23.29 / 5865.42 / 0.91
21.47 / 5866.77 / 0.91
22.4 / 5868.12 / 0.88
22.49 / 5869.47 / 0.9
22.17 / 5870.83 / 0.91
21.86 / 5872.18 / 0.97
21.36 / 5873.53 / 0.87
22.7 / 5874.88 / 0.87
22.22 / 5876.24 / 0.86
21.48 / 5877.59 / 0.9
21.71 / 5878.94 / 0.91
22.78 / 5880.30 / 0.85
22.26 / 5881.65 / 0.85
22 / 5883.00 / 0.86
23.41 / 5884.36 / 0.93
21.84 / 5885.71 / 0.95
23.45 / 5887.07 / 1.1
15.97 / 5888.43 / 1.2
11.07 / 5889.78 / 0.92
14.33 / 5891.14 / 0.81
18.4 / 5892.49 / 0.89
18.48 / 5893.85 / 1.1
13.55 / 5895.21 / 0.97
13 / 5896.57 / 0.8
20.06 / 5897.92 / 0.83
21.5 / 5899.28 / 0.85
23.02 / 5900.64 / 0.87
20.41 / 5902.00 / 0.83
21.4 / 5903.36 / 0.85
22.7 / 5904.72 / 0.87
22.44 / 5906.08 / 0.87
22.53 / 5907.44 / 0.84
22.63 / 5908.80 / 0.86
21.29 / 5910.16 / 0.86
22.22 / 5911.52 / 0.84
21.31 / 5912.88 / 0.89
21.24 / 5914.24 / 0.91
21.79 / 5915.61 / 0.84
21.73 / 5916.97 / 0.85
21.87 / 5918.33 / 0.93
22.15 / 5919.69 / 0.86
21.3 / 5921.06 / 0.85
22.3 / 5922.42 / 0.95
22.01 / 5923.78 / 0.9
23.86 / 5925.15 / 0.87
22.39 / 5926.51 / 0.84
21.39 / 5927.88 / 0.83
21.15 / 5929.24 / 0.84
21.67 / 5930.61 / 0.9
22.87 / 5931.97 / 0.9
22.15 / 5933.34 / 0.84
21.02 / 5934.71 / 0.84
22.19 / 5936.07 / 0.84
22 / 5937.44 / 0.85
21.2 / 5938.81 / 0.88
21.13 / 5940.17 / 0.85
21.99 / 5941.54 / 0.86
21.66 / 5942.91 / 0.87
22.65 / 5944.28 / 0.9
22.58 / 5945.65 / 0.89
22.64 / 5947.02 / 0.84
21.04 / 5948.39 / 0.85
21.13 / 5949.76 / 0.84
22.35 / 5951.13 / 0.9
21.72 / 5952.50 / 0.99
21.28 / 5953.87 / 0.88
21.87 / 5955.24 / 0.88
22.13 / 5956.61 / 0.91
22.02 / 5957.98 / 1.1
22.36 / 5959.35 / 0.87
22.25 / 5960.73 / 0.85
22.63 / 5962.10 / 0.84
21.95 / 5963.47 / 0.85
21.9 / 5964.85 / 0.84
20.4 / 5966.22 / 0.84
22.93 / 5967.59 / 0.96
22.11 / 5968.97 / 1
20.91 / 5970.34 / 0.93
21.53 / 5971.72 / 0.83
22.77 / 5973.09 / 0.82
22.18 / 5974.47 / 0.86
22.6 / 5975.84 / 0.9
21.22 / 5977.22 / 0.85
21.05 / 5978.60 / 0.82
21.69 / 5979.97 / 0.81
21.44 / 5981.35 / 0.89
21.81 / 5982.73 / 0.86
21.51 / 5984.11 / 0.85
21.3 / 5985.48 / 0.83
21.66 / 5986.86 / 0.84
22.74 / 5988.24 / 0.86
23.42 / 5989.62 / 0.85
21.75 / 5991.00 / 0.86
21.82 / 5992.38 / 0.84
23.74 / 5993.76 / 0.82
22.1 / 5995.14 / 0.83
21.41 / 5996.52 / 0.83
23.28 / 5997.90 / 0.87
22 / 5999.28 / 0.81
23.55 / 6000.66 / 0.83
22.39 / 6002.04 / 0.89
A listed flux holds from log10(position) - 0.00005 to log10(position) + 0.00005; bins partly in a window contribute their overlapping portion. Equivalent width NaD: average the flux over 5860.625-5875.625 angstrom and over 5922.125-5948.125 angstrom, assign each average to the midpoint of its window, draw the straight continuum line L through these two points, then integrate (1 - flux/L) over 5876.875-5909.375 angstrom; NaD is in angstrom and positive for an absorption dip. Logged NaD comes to 3.1 angstrom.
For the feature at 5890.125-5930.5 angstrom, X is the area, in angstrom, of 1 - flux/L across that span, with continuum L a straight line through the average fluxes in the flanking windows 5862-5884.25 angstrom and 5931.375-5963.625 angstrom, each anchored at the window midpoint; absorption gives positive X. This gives 2.5 angstrom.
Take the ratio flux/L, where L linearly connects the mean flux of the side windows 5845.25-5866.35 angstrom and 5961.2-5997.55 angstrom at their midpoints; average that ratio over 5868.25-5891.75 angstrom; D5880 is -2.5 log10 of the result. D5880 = 0.06 mag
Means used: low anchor 22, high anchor 22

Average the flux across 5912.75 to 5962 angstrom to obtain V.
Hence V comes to 21.9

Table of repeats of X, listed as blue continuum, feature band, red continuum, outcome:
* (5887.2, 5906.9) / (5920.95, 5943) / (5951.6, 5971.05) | -1.7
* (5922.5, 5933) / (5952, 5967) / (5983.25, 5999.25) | 0.2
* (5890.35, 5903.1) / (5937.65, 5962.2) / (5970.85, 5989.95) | -1.7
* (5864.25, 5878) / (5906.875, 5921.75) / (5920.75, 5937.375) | 0.2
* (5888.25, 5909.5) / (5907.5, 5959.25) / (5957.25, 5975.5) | -3.6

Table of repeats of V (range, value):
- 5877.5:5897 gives 18.9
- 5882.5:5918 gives 20.1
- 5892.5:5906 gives 19.4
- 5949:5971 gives 21.9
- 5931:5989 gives 21.9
